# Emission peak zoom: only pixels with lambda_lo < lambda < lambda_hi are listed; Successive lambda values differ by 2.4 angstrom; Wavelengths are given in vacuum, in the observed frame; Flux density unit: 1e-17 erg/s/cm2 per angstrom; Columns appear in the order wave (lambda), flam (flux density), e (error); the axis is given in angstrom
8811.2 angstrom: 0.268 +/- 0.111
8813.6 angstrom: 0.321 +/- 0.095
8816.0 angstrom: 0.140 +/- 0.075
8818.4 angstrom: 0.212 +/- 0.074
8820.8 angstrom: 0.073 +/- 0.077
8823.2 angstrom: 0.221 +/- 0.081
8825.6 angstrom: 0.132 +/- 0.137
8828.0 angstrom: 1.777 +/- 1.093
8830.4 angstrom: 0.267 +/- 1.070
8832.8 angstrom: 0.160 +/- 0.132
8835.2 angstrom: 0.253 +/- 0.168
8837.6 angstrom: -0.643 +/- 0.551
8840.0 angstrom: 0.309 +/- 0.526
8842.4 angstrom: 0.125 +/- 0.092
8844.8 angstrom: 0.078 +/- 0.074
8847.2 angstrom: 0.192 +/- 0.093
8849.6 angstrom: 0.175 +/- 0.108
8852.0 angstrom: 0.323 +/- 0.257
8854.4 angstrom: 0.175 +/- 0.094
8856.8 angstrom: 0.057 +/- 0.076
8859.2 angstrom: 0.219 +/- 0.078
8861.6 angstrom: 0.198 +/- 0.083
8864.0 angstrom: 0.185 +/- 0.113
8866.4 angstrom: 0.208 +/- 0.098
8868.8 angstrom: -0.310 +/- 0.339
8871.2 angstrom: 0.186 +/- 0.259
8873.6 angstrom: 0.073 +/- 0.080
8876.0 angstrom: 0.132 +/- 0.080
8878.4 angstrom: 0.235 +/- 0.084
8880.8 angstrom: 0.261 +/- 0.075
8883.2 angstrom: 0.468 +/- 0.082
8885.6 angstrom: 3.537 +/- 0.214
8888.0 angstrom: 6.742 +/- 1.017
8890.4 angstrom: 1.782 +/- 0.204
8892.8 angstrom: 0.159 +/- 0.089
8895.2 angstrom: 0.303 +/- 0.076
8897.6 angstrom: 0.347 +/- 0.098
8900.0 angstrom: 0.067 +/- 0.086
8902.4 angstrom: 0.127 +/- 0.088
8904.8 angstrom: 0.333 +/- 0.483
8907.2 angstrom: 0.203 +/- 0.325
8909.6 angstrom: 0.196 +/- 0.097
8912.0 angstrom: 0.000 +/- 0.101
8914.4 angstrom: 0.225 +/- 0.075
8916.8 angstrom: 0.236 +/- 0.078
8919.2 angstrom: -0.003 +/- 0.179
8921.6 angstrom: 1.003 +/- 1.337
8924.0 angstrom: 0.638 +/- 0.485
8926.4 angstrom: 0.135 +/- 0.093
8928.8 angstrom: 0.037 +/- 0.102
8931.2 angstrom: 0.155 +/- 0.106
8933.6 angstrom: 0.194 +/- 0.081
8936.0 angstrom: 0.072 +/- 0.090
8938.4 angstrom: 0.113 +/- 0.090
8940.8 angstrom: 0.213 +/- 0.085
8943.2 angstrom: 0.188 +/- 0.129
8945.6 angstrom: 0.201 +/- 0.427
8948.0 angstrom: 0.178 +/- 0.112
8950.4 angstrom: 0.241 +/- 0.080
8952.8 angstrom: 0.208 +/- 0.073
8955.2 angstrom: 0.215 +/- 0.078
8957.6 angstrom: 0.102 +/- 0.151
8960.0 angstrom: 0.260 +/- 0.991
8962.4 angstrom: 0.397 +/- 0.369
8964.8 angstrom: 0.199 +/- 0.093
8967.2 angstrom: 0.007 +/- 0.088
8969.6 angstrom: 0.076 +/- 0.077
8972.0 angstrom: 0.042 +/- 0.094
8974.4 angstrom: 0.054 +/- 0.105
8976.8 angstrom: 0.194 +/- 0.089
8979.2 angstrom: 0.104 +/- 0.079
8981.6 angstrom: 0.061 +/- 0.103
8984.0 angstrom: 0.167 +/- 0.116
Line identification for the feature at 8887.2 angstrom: [O III] 5007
